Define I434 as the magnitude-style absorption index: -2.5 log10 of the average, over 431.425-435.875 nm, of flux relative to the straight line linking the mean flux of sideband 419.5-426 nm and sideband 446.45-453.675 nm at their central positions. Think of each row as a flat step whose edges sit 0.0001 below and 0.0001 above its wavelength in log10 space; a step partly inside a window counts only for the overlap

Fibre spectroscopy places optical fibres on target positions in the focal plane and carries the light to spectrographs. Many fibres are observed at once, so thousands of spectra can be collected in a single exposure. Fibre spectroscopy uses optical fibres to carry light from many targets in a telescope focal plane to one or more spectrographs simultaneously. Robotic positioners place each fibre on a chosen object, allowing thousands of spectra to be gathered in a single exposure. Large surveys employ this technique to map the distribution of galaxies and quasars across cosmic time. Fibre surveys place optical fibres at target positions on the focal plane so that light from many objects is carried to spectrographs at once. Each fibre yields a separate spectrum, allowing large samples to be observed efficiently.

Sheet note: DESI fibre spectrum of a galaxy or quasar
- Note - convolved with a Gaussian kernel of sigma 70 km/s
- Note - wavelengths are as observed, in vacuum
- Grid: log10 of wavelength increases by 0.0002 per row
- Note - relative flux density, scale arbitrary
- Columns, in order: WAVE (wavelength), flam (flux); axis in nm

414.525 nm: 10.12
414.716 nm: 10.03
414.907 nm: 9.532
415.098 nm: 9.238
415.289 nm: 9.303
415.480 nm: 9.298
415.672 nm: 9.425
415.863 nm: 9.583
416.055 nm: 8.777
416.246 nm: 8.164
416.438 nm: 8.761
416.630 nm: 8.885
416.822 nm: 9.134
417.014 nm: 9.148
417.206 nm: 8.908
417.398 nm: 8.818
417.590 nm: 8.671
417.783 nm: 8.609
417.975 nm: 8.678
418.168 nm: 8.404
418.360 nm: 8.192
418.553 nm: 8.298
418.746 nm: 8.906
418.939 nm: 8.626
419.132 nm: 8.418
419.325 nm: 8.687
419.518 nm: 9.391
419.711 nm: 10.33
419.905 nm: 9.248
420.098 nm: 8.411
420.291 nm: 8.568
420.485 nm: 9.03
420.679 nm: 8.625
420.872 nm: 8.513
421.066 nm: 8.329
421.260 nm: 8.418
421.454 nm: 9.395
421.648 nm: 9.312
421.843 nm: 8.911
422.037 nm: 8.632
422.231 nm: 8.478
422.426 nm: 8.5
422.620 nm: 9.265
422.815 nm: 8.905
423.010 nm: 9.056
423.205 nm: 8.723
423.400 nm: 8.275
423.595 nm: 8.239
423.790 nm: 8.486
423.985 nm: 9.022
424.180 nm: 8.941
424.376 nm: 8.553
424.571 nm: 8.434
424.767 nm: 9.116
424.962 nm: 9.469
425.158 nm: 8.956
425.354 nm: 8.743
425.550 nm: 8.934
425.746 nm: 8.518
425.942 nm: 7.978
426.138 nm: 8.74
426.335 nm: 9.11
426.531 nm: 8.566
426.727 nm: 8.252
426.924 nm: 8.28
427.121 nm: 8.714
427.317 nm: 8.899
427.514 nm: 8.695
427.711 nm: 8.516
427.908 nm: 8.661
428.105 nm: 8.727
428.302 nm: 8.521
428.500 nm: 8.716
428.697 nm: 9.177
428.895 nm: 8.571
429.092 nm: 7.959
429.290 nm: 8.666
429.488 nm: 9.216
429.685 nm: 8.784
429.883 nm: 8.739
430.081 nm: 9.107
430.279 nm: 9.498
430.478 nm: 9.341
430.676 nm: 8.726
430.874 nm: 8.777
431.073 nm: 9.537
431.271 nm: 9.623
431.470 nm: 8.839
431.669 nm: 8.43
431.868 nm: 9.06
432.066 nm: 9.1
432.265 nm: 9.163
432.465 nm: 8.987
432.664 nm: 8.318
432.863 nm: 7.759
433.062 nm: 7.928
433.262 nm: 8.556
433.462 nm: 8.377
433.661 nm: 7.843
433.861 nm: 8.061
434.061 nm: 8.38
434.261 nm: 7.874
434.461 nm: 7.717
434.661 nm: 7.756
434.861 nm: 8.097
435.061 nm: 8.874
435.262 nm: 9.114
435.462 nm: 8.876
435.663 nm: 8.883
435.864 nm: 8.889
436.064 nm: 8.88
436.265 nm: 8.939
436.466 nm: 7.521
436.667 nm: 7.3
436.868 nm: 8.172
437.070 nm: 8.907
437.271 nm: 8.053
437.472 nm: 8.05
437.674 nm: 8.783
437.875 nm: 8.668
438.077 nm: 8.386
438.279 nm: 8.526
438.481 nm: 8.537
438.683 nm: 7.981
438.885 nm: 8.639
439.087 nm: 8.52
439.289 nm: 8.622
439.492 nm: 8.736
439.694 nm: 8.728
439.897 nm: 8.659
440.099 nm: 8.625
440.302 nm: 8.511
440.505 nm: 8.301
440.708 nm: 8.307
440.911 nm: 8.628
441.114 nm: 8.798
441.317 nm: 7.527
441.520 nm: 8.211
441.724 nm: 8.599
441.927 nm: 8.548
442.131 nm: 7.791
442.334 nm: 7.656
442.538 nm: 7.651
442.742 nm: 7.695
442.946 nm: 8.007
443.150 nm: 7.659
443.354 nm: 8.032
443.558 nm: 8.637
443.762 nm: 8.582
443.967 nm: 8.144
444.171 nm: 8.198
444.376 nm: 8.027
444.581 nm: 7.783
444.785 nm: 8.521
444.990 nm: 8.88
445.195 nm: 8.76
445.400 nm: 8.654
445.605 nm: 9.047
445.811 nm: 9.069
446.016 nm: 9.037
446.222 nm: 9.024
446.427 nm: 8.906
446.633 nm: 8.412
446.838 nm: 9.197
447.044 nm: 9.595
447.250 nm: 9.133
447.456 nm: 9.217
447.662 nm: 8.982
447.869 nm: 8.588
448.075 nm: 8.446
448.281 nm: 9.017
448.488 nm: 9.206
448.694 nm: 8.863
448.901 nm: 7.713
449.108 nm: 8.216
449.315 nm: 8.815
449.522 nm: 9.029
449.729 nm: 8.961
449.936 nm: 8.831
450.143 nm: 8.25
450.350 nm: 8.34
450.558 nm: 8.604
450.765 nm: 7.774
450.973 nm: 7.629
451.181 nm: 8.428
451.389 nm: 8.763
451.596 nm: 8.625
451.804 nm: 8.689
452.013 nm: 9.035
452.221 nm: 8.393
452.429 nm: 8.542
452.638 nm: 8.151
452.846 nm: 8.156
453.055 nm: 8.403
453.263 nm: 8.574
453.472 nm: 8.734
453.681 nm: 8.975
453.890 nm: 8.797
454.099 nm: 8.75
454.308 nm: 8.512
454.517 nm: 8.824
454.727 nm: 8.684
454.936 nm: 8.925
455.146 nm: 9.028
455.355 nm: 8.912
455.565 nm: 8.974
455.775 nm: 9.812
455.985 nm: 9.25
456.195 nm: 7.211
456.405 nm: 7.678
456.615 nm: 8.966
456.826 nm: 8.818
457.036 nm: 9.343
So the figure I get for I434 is 0.036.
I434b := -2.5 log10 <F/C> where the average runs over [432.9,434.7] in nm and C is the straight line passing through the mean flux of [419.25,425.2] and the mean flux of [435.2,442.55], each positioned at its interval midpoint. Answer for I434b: 0.07 mag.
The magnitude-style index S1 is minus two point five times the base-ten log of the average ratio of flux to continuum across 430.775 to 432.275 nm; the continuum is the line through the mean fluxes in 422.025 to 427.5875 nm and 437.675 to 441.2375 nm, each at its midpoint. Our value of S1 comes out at -0.05 mag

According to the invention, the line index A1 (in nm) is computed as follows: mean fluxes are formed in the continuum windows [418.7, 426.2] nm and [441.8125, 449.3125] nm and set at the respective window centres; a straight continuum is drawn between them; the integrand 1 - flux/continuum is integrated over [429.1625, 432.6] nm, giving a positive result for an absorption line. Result -0.13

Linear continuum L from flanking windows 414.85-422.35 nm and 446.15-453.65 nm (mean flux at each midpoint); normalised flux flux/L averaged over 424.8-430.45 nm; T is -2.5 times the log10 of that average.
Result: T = 0.01 mag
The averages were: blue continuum 8.87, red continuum 8.65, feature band 8.75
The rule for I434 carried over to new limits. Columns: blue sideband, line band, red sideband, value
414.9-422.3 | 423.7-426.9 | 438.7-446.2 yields 0.000 mag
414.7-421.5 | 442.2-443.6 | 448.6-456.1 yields 0.109 mag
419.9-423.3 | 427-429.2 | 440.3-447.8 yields 0.006 mag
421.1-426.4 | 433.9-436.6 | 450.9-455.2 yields 0.036 mag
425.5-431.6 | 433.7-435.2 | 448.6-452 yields 0.075 mag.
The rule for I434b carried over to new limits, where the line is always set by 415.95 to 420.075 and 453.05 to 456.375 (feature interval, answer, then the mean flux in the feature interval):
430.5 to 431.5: -0.042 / 9.14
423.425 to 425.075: 0.004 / 8.76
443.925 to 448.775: -0.002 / 8.79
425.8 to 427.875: 0.027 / 8.58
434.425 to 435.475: 0.047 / 8.41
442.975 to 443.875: 0.072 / 8.21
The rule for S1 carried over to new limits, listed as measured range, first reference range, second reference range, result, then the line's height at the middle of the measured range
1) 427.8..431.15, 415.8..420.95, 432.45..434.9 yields -0.07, 8.29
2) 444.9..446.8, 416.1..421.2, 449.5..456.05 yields -0.02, 8.68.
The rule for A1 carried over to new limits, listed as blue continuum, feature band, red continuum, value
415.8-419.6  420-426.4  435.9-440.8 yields -0.06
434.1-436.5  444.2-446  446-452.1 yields 0.01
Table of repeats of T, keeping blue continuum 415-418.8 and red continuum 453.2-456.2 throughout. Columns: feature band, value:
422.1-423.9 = 0.025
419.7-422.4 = 0.005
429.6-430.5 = -0.026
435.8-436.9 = 0.074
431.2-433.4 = 0.021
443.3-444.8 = 0.079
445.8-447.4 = -0.024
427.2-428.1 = 0.019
